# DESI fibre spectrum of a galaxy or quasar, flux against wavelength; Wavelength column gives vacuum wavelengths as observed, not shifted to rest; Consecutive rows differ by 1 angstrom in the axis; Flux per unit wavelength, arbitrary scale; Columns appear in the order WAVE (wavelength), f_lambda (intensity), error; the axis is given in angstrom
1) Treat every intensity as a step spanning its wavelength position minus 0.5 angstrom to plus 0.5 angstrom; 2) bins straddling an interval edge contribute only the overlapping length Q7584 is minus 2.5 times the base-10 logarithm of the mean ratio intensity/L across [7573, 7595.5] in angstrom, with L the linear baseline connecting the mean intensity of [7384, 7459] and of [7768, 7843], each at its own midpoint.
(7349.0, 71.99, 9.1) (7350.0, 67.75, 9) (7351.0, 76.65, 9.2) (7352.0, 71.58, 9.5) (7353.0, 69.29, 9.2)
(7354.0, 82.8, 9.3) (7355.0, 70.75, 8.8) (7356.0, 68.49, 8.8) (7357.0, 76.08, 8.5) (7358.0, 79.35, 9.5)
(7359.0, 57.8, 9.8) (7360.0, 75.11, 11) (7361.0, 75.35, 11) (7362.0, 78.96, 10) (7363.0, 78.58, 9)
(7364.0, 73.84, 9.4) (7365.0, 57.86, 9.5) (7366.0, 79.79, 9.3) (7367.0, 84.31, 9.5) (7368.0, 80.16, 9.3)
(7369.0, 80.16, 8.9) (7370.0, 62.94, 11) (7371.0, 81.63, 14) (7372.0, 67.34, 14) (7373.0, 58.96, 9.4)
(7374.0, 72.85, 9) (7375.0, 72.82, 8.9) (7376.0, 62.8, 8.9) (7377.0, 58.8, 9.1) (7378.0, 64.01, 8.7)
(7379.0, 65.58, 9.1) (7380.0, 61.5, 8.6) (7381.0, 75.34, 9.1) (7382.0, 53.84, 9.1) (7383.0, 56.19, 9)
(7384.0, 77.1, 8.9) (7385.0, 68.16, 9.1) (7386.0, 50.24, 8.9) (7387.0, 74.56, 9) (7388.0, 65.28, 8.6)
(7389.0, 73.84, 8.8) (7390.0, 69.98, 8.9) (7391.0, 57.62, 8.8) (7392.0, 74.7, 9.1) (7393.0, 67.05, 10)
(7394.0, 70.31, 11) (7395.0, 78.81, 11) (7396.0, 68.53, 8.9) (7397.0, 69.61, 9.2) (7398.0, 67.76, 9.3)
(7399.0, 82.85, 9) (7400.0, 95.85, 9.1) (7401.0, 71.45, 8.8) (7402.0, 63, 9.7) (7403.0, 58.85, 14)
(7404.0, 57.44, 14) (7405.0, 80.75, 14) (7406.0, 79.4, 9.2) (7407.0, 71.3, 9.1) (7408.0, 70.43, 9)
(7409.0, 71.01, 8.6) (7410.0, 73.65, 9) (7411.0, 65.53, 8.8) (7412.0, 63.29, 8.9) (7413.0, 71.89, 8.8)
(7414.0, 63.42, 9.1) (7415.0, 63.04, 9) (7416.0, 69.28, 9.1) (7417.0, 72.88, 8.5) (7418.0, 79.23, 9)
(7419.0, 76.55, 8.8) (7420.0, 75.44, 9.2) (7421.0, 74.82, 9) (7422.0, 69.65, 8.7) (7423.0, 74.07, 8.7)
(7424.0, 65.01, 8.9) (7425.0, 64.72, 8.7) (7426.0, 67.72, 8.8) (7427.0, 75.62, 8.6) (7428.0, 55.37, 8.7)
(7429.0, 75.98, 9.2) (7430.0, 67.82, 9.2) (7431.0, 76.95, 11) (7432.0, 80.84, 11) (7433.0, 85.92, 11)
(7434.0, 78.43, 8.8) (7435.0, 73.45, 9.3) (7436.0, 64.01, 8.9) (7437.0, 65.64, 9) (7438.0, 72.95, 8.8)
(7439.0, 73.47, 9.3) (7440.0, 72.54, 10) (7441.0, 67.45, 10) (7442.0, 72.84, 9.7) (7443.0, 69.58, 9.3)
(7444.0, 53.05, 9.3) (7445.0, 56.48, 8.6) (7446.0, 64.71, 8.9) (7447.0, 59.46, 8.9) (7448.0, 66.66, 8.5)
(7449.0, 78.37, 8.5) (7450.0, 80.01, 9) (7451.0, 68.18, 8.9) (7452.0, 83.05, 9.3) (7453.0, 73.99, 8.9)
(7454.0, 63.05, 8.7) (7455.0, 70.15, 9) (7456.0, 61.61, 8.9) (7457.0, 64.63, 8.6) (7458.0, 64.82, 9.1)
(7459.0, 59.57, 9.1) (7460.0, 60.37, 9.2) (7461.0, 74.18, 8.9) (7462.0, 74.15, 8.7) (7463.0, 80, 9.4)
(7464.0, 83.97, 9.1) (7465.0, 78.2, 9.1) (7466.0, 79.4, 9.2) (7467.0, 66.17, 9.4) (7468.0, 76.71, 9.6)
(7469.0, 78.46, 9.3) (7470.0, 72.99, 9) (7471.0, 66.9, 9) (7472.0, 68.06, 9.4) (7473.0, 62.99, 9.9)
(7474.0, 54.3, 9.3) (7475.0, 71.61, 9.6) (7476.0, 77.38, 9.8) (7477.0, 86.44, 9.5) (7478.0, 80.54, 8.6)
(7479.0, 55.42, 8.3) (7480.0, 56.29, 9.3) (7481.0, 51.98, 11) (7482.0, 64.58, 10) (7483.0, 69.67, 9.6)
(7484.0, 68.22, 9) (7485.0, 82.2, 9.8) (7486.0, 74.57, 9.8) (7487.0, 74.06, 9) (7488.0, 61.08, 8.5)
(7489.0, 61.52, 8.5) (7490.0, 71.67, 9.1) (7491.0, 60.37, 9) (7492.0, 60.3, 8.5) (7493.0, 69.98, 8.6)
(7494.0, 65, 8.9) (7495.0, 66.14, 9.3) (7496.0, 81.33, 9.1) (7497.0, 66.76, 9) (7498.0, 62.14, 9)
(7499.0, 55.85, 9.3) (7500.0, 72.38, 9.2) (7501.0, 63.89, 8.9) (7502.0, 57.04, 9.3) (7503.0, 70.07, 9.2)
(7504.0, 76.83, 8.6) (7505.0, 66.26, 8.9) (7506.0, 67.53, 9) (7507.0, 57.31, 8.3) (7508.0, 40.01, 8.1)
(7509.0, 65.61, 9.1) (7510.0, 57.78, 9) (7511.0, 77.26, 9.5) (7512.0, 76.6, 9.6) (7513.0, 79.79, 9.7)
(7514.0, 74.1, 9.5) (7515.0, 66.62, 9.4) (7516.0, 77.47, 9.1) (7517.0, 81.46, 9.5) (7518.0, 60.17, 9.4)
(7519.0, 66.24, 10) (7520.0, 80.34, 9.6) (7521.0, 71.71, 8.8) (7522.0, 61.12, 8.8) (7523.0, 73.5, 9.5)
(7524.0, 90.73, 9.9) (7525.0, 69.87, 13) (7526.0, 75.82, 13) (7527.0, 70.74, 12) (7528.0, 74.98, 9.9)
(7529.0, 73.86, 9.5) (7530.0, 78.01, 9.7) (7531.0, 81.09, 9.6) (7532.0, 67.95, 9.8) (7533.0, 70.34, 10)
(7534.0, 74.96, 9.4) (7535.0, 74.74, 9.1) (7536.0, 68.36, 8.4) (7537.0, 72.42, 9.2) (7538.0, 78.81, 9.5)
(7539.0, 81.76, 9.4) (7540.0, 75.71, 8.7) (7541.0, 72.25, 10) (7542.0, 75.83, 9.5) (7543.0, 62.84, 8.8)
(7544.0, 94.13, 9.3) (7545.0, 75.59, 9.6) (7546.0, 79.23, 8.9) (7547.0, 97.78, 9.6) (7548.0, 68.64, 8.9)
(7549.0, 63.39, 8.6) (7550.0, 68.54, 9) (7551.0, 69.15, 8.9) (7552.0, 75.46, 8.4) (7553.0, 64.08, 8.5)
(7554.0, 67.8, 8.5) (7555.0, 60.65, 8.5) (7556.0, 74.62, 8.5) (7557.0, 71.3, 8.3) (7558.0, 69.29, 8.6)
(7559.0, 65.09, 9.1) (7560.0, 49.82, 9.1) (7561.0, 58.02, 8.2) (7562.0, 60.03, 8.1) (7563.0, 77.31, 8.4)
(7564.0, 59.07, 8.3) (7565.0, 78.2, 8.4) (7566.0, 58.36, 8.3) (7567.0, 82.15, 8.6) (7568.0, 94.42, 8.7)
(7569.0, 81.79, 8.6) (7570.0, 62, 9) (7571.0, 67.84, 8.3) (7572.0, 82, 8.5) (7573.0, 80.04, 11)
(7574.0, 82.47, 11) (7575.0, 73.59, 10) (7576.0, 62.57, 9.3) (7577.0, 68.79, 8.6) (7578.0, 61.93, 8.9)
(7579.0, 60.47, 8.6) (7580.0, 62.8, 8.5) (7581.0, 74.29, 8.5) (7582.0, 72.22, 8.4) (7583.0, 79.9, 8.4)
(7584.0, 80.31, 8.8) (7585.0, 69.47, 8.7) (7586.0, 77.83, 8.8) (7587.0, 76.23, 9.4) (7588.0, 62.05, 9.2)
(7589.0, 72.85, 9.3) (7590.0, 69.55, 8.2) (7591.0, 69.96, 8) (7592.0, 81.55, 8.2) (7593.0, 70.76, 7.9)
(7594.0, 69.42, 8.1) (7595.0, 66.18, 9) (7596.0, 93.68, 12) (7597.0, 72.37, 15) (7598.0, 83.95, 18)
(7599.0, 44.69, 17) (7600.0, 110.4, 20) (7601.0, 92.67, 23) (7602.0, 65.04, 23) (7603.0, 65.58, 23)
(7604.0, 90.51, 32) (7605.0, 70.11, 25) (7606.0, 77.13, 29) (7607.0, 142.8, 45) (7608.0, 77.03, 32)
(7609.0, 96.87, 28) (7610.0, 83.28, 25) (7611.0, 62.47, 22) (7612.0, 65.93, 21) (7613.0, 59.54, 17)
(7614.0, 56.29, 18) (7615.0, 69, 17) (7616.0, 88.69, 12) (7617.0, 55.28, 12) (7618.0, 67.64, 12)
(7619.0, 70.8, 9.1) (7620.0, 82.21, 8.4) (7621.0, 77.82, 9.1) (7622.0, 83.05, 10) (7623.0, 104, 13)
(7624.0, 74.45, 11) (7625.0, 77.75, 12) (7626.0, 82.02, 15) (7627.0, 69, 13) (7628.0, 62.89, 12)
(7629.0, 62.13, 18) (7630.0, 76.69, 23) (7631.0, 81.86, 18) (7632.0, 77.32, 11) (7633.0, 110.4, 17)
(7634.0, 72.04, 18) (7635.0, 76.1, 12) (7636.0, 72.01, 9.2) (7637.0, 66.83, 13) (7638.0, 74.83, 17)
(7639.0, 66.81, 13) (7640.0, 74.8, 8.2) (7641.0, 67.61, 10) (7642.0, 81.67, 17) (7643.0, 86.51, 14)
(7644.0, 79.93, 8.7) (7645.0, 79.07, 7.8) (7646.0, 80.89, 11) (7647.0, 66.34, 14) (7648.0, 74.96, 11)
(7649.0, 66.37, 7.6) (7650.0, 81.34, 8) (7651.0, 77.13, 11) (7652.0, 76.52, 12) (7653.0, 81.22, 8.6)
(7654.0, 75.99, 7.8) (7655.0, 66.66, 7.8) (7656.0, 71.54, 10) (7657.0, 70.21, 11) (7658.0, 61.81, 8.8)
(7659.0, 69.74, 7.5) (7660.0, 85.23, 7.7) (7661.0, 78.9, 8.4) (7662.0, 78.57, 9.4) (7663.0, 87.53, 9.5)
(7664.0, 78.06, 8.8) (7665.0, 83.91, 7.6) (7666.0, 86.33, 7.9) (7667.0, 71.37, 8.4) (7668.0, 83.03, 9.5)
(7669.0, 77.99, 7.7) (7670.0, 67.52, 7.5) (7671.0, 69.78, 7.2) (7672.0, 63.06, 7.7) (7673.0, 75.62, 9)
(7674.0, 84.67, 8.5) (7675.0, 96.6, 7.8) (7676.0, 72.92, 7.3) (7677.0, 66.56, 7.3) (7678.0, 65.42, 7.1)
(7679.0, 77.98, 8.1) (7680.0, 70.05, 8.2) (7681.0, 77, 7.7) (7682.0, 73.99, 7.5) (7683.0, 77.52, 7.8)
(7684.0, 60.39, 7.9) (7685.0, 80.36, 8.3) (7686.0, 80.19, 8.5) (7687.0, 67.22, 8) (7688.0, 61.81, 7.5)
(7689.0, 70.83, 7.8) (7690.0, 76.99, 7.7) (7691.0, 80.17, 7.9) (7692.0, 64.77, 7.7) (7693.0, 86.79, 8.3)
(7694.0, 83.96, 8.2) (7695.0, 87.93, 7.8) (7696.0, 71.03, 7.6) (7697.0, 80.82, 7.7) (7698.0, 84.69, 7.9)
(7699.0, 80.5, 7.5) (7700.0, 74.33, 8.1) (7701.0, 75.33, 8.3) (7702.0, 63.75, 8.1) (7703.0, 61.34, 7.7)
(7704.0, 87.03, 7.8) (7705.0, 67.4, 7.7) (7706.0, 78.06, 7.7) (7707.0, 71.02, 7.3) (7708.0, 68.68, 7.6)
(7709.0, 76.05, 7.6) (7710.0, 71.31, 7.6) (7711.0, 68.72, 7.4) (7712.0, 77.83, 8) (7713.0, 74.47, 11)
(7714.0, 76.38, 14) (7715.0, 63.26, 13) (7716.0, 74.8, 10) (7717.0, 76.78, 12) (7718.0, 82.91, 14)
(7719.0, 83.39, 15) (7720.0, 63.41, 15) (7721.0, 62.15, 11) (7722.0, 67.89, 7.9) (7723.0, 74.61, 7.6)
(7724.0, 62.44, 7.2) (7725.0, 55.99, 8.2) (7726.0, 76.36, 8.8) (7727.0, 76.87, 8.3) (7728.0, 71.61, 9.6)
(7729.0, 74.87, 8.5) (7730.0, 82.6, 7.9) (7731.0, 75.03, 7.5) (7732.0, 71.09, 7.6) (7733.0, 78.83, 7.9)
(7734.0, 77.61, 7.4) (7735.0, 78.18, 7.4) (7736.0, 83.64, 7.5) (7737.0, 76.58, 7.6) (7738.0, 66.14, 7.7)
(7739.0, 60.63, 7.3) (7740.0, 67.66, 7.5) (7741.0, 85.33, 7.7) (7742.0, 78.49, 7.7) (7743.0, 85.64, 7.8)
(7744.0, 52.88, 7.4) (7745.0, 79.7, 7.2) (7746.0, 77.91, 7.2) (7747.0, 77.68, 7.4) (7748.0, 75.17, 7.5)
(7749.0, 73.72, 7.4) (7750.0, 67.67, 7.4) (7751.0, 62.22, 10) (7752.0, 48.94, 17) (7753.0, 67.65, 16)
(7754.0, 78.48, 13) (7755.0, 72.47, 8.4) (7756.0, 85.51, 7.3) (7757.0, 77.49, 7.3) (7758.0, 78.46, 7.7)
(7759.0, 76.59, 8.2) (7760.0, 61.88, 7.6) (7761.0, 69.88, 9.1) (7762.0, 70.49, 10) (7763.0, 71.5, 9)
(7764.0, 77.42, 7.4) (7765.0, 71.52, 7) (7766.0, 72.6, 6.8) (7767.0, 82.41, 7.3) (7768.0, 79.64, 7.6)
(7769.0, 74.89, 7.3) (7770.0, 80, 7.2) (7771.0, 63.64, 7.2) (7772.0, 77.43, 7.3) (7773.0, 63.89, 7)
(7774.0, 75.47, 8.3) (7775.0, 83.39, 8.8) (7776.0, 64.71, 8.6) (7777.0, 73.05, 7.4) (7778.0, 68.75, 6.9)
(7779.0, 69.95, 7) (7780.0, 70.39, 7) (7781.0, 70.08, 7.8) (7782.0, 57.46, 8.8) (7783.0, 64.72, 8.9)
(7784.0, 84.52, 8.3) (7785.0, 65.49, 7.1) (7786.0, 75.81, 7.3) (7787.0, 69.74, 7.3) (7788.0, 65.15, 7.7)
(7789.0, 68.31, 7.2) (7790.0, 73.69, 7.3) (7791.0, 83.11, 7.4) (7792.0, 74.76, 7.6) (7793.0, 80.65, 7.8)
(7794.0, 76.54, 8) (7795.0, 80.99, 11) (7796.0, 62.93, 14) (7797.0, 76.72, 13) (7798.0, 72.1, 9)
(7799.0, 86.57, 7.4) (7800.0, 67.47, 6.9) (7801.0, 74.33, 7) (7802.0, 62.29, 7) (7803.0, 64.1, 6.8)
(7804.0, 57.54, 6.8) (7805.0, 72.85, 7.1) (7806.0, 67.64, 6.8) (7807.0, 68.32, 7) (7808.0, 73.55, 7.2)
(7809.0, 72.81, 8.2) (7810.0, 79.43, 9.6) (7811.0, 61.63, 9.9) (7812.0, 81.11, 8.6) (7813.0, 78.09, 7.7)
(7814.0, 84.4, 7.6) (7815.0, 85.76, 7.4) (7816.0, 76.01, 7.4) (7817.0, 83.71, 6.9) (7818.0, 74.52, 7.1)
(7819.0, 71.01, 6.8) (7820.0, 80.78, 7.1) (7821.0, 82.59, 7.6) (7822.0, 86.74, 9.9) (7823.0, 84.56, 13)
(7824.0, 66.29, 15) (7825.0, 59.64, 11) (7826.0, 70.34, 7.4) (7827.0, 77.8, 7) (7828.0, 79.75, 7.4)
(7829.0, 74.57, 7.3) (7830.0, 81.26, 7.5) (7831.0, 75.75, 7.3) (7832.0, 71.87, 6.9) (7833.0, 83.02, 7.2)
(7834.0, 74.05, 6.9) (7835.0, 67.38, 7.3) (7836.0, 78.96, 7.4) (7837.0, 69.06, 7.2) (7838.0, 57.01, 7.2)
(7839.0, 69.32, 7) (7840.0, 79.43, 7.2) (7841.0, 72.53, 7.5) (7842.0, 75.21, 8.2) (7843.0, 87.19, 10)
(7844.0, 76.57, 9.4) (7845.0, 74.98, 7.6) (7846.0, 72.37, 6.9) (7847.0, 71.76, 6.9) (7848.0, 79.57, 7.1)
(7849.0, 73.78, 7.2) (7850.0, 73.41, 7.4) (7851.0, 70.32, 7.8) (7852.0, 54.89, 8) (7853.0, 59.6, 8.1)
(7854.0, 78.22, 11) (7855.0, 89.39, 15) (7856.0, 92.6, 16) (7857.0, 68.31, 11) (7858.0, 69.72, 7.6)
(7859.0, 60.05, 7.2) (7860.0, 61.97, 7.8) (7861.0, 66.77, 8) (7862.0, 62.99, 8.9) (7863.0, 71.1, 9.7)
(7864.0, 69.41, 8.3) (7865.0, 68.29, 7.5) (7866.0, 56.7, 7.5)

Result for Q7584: 0.003 mag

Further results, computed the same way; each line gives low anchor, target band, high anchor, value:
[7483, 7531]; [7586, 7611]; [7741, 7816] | -0.12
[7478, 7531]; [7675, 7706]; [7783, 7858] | -0.04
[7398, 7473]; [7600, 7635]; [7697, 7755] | -0.09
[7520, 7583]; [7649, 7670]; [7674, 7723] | -0.04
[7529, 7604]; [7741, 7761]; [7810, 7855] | 0.02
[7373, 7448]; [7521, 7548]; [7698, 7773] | -0.07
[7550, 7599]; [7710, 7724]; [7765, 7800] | 0.00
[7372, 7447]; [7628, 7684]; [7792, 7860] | -0.05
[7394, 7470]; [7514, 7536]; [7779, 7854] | -0.03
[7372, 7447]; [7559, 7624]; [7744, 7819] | -0.05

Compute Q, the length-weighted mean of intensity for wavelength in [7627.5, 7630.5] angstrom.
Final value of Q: 67.2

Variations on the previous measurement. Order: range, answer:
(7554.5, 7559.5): 68.2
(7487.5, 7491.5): 63.7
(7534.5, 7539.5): 75.2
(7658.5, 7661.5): 78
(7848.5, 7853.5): 66.4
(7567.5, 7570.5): 79.4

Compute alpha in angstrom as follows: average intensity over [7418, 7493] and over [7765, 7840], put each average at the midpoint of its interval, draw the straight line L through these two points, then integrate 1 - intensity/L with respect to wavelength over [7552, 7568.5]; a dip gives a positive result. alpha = 0.6 angstrom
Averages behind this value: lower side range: 69.9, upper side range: 73.5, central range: 68.4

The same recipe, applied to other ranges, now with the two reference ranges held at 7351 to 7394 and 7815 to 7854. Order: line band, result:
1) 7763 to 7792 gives 0.5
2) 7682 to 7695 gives -0.3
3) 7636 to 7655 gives -0.7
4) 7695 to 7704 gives -0.3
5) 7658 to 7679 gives -1.2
